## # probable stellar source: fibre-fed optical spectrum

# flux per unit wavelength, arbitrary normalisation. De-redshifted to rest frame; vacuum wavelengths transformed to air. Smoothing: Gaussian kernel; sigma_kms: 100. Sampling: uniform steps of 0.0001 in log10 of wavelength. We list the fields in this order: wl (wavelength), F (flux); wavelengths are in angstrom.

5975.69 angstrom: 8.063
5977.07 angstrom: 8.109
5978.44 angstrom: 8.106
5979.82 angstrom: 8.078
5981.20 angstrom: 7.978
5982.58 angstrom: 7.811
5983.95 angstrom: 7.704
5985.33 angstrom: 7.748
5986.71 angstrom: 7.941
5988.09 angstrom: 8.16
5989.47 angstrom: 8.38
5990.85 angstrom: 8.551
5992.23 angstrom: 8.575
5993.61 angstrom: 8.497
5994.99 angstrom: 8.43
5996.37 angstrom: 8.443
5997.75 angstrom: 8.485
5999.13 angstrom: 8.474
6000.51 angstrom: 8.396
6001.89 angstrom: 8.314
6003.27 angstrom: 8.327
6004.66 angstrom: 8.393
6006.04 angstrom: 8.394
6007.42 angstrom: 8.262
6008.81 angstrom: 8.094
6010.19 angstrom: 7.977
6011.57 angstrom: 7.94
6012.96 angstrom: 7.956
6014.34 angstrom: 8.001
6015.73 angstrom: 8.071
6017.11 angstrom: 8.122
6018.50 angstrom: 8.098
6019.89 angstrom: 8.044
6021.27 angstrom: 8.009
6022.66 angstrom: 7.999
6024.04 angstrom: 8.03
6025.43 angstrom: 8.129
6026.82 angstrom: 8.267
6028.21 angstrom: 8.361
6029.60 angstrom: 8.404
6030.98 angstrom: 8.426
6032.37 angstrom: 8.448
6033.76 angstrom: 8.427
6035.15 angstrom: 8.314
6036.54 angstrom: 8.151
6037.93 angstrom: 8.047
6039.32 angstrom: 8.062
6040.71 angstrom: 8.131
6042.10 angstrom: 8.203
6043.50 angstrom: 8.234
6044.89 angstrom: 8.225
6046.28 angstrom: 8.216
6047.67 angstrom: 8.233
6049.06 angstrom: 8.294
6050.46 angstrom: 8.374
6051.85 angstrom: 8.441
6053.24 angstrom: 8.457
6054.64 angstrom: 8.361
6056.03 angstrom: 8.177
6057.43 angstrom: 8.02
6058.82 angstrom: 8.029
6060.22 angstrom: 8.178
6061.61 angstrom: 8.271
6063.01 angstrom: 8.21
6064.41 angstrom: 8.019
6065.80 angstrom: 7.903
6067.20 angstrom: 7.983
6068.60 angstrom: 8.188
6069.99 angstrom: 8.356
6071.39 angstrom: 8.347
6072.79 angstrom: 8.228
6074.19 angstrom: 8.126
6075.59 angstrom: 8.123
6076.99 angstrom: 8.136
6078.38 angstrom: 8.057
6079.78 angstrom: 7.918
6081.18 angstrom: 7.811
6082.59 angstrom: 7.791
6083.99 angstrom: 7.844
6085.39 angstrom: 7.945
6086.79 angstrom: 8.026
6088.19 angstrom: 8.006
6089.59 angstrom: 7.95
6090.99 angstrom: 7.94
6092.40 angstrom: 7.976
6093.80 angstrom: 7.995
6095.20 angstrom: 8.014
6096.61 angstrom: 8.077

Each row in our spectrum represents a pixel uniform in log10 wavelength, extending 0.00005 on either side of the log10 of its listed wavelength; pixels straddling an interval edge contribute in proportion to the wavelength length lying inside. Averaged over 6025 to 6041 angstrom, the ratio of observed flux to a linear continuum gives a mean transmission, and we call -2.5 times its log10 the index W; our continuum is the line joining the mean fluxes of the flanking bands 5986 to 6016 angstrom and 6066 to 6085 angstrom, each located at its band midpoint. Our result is -0.01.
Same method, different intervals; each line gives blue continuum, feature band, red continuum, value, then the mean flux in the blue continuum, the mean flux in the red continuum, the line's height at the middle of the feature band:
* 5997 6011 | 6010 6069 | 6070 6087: 0.00 mag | 8.31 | 8.04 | 8.18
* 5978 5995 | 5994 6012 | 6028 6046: -0.02 mag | 8.14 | 8.26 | 8.18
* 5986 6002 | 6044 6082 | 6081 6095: -0.02 mag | 8.39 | 7.94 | 8.06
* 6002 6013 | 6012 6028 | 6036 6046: 0.01 mag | 8.19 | 8.15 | 8.17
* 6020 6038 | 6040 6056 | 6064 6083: -0.02 mag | 8.24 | 8.08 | 8.17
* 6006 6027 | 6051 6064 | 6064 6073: -0.01 mag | 8.07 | 8.15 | 8.13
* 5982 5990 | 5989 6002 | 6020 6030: -0.06 mag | 7.95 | 8.16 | 8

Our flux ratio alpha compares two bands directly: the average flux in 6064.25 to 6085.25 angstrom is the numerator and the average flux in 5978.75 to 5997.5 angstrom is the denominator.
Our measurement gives 1.0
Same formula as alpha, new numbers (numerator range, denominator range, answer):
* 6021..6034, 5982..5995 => 1.01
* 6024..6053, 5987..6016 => 1.00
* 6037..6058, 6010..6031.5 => 1.01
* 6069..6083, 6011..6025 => 1.01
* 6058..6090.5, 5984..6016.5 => 0.98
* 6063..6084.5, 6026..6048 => 0.98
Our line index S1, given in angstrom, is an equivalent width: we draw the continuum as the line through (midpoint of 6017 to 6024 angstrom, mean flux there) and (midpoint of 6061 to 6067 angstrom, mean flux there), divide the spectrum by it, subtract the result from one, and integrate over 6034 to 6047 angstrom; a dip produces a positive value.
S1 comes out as -0.2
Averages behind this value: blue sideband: 8.05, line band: 8.18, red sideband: 8.08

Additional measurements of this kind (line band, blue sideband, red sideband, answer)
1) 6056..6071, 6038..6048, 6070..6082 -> 0.0 angstrom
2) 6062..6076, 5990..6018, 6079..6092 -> -0.3 angstrom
